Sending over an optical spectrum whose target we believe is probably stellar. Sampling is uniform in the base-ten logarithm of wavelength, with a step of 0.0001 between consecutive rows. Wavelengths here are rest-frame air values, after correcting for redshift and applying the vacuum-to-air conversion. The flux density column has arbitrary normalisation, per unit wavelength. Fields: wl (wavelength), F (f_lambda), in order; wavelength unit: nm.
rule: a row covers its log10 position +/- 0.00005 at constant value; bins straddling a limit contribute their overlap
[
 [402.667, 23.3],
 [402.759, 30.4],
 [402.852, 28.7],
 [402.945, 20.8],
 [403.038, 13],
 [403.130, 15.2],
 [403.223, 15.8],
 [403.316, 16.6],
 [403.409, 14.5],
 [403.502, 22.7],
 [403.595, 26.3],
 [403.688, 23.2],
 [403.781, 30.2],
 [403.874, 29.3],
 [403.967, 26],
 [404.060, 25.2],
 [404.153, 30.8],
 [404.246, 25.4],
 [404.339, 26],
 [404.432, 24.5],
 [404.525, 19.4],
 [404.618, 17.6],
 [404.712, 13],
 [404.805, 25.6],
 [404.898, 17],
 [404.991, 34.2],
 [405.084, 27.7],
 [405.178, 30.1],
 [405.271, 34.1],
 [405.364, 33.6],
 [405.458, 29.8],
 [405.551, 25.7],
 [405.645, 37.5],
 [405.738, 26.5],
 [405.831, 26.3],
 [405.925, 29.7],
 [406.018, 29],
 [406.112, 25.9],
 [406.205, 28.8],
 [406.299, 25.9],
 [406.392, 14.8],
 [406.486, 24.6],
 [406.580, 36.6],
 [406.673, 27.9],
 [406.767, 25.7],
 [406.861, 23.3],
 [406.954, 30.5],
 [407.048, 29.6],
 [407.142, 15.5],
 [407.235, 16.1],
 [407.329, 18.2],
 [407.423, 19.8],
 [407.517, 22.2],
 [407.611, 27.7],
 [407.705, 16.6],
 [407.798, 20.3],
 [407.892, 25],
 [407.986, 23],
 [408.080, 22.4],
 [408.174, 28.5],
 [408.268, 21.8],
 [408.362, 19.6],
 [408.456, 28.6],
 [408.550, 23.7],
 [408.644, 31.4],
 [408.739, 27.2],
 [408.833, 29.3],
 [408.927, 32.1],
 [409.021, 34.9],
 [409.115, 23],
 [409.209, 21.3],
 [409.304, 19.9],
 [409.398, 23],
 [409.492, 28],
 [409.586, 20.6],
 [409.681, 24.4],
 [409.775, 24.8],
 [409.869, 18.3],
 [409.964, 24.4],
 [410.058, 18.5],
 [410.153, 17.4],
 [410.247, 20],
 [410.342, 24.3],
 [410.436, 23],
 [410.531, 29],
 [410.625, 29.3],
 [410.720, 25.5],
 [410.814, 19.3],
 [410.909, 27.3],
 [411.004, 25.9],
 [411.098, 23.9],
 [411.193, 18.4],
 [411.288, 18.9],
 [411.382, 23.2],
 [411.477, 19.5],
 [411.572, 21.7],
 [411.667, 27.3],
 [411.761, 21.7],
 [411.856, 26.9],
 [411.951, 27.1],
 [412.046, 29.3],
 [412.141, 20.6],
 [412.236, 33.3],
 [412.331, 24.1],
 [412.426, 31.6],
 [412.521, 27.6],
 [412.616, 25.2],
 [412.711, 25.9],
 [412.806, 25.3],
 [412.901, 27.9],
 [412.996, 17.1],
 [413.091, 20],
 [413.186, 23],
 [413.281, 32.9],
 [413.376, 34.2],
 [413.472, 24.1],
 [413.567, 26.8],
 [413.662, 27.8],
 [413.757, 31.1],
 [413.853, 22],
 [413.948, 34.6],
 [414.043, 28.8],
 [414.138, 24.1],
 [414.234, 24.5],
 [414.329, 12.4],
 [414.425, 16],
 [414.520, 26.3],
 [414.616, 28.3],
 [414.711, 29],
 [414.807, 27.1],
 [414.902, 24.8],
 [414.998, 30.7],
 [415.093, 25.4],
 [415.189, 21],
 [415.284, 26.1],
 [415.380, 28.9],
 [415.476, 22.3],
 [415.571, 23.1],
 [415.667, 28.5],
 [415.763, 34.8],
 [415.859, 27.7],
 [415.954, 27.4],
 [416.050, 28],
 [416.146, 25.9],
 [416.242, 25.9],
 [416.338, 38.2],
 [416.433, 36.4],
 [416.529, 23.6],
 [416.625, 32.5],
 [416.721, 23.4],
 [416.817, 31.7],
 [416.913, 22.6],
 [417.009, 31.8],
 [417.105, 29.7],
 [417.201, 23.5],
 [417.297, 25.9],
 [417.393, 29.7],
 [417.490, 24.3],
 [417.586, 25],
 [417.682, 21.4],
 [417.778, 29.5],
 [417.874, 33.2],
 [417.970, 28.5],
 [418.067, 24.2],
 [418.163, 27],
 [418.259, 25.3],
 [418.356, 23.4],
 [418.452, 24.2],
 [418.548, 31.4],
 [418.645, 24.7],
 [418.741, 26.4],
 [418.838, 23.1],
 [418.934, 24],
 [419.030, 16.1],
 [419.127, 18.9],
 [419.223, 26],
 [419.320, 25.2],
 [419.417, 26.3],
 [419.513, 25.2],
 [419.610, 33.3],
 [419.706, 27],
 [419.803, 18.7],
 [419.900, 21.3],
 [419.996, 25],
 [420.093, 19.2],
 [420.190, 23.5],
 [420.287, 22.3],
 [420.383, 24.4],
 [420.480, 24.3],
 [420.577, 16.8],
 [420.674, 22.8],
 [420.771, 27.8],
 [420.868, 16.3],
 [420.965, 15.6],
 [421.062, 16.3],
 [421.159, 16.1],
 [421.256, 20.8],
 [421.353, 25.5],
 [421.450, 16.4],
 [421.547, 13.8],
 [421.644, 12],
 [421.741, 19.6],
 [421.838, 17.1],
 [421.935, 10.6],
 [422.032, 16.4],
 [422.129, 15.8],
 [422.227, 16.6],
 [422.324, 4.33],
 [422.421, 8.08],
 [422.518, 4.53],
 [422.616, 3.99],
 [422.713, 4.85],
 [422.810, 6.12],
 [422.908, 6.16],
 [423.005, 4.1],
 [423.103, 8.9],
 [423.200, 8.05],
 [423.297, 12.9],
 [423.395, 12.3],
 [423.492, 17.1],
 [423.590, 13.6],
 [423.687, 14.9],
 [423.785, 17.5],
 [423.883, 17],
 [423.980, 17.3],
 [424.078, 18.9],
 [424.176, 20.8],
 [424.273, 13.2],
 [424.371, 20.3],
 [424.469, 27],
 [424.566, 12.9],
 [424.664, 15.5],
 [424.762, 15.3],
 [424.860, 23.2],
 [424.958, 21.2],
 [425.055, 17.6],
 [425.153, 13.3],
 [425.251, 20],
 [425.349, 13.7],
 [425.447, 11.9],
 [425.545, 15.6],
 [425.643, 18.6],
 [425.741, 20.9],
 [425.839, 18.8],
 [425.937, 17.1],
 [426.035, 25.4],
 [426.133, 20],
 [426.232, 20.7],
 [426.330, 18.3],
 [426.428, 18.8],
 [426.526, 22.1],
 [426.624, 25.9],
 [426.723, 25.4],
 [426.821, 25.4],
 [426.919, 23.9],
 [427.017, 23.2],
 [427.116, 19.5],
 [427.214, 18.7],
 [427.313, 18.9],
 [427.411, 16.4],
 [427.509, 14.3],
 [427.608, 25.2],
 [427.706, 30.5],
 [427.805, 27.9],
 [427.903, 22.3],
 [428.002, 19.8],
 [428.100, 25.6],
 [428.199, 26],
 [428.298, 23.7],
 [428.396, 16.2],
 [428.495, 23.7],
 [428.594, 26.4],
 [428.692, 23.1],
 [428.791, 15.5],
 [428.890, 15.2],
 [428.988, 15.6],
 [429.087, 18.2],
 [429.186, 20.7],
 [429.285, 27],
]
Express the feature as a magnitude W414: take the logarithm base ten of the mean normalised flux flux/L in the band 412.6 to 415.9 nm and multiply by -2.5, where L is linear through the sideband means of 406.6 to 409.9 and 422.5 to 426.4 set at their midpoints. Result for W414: -0.23 mag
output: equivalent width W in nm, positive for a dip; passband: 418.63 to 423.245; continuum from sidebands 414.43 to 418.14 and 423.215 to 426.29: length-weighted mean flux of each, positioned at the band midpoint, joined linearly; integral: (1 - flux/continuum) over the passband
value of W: 0.98 nm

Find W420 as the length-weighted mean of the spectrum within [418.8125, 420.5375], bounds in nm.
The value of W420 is 23.5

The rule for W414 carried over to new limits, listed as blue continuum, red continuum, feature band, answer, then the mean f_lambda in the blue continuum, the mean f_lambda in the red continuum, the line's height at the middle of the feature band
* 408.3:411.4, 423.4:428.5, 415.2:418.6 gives -0.23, 24.2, 19.7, 22.2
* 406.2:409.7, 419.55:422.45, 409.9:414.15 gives -0.11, 24.5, 19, 22.8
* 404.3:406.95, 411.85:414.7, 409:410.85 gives 0.13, 26.5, 26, 26.2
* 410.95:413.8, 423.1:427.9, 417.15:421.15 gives -0.09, 25.4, 18.8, 22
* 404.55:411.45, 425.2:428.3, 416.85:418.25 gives -0.18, 24.7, 21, 22.8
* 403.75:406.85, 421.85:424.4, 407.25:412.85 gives -0.07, 26.7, 12.1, 22.8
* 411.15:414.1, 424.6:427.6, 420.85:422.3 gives 0.30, 25.8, 19.4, 21.5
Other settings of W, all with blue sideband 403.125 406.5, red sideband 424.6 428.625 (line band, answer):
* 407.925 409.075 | -0.113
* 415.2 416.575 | -0.318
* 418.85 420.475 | -0.108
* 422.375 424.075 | 0.847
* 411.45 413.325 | -0.146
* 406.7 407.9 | 0.114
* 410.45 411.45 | 0.000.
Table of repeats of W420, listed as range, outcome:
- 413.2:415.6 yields 26.1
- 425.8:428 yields 21.7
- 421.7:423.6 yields 10.5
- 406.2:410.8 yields 24.1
